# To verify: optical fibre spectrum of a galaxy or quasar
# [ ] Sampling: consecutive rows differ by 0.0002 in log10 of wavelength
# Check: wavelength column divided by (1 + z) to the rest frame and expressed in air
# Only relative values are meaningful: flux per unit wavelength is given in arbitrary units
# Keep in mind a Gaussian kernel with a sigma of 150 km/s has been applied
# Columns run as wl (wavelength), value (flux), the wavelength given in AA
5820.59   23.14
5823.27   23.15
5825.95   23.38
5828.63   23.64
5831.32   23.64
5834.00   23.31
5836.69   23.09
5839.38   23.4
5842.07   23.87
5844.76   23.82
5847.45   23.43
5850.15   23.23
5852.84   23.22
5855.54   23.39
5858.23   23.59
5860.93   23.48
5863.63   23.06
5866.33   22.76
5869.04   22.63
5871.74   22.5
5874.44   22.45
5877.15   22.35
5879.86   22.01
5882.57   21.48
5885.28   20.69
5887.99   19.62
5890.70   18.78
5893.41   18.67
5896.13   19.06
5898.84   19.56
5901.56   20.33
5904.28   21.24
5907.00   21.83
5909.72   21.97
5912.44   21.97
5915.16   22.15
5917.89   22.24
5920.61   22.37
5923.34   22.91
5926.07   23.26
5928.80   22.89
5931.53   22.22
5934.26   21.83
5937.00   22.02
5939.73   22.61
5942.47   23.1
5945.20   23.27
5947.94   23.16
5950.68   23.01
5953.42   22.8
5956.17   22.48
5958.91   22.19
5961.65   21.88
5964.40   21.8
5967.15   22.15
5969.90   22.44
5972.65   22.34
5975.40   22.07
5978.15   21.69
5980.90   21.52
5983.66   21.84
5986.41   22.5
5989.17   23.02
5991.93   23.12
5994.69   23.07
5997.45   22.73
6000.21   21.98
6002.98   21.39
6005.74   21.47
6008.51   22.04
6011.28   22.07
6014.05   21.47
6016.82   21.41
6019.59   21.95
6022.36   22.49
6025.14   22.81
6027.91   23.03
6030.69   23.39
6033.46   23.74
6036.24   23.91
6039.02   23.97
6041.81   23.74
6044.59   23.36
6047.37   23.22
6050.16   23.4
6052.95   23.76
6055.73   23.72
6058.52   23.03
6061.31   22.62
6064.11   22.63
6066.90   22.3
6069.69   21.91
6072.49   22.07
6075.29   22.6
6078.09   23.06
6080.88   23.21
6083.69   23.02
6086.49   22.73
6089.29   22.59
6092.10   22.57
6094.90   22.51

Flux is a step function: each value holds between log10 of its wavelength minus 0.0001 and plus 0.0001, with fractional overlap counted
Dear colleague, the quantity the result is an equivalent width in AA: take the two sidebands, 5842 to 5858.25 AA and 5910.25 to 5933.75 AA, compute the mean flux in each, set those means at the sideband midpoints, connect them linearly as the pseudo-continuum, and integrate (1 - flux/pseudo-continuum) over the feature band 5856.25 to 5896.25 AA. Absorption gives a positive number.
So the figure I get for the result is 2.55 AA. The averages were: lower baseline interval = 23.5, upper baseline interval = 22.5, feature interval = 21.6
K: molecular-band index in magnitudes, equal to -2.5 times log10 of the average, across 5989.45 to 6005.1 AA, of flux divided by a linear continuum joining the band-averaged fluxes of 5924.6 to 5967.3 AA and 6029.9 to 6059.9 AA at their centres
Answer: 0.03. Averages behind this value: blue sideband 22.6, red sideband 23.6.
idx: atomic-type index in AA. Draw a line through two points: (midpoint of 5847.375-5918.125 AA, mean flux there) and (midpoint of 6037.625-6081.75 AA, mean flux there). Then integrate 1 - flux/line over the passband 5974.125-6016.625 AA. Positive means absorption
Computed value 0.8 AA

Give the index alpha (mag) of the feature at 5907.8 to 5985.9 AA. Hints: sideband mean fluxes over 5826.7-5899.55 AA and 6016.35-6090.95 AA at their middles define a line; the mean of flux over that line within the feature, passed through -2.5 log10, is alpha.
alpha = 0.01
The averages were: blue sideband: 22.3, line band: 22.4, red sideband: 23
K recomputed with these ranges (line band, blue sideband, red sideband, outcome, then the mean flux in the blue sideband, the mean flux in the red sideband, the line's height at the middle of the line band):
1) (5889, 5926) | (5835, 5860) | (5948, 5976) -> 0.09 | 23.4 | 22.4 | 22.9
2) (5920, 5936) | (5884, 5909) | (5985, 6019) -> -0.10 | 20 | 22.2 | 20.7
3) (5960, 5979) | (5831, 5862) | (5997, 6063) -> 0.05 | 23.5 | 22.8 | 23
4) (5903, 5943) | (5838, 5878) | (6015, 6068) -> 0.04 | 23.2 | 23.1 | 23.1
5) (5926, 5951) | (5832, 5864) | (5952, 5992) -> -0.01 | 23.4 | 22.2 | 22.6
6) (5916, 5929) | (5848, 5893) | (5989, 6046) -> -0.02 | 22.1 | 22.7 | 22.3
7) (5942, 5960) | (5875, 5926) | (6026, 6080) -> -0.05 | 21.1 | 23.1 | 21.8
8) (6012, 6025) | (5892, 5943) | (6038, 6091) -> 0.03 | 21.7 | 23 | 22.6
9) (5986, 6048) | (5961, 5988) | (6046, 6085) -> -0.01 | 22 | 22.9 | 22.4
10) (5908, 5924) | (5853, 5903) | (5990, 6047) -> -0.02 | 21.5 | 22.7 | 21.8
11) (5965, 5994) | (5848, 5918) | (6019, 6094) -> 0.01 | 21.7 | 23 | 22.4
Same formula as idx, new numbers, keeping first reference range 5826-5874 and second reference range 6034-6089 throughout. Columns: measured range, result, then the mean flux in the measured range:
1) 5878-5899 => 2.9 AA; 20.1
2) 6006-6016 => 0.6 AA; 21.8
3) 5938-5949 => 0.1 AA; 23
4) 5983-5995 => 0.2 AA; 22.7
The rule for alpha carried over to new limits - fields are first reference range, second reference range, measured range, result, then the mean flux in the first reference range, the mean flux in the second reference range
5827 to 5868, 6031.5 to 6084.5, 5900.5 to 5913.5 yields 0.089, 23.4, 23.1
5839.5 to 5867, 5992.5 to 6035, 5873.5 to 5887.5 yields 0.077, 23.4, 22.4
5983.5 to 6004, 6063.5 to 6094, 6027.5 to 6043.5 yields -0.052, 22.5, 22.6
